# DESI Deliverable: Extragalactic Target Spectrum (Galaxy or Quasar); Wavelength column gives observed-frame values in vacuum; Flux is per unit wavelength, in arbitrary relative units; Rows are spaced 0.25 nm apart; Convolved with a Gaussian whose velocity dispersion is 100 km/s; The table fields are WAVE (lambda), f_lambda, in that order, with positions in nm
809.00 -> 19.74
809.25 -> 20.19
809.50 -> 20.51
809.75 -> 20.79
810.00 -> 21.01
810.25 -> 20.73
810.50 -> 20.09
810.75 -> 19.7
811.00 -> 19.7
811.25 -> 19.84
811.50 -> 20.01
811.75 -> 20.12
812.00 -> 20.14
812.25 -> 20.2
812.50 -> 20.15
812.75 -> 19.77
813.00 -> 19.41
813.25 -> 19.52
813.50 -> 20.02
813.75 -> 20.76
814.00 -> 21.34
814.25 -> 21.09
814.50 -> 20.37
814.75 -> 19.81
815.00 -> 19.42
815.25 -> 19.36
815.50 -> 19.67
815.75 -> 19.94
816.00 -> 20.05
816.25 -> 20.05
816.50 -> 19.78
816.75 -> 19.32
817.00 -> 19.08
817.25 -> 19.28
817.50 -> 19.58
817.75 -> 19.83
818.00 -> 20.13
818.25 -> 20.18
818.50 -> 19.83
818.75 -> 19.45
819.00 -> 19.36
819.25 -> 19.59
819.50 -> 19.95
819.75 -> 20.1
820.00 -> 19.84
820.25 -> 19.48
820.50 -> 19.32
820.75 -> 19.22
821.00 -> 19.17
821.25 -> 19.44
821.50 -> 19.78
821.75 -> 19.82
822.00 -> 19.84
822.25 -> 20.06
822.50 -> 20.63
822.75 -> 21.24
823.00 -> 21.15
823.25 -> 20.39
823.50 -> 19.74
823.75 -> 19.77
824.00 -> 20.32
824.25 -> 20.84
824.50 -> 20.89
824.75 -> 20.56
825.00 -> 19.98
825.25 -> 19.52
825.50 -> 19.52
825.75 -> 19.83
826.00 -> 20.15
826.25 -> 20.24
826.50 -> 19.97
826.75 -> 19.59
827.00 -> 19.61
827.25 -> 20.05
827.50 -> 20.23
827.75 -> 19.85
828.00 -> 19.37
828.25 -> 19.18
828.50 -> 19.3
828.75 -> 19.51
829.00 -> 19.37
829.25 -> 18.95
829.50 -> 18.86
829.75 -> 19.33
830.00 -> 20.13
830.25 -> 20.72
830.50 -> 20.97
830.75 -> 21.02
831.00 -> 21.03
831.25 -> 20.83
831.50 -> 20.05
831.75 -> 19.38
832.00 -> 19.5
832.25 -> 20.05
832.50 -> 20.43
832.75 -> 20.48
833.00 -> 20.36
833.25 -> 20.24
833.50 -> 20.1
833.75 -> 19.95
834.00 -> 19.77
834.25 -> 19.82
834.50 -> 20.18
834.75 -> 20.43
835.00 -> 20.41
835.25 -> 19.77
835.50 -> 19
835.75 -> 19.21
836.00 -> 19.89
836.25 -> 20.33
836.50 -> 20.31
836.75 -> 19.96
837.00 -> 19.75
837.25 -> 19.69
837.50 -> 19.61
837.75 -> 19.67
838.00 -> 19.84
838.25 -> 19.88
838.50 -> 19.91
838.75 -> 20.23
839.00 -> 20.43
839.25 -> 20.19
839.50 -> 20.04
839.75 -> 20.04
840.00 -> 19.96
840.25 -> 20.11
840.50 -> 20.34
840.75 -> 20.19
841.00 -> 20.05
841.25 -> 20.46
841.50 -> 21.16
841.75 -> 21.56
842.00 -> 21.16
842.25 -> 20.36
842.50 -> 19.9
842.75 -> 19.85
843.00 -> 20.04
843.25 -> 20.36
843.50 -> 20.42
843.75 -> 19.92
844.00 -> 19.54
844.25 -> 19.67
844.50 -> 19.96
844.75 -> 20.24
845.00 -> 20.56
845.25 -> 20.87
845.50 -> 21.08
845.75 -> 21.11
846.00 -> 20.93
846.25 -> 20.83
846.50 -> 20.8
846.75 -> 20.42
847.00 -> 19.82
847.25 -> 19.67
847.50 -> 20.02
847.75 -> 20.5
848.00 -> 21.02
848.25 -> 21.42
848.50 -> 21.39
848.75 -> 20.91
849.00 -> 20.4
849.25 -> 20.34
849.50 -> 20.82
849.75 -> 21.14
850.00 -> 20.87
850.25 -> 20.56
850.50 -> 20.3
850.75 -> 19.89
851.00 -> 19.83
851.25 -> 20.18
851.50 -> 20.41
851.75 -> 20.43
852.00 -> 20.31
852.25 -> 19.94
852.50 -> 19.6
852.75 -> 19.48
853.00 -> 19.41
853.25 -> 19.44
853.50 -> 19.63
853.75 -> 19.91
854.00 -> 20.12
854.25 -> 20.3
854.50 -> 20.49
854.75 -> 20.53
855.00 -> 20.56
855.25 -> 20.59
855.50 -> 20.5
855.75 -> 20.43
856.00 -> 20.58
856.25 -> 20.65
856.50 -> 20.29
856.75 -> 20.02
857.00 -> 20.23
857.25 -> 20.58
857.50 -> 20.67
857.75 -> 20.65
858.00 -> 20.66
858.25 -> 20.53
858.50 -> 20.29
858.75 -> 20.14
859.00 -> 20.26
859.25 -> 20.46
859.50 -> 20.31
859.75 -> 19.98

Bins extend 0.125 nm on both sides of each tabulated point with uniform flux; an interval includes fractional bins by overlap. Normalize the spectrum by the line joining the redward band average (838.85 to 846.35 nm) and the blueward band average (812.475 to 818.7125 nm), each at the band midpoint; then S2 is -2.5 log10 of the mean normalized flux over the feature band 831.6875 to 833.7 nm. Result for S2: 0.006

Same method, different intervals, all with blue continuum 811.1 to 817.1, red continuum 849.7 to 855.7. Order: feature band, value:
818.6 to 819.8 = 0.018 mag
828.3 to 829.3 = 0.041 mag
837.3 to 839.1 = 0.010 mag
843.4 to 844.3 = 0.013 mag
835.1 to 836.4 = 0.023 mag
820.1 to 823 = 0.007 mag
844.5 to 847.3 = -0.023 mag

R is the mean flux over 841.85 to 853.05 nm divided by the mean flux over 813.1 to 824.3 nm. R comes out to 1.0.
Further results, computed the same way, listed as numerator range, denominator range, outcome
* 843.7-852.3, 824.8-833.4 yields 1.03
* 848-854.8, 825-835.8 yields 1.02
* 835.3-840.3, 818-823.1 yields 1.00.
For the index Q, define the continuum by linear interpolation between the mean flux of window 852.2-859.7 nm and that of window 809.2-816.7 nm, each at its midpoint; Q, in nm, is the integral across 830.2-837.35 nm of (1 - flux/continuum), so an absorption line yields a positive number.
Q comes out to 0.02 nm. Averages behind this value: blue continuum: 20.1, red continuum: 20.2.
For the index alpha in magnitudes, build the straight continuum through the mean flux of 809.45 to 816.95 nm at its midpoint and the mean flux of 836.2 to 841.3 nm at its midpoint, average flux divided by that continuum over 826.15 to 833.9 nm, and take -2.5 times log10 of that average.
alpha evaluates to 0.01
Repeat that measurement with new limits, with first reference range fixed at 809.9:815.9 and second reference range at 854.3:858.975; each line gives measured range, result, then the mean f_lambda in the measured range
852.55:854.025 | 0.043 mag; 19.6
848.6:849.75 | -0.016 mag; 20.7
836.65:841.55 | 0.013 mag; 20.1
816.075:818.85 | 0.024 mag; 19.7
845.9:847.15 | -0.009 mag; 20.5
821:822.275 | 0.025 mag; 19.7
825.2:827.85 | 0.018 mag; 19.9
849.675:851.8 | 0.001 mag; 20.4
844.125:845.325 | 0.007 mag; 20.2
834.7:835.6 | 0.021 mag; 19.9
